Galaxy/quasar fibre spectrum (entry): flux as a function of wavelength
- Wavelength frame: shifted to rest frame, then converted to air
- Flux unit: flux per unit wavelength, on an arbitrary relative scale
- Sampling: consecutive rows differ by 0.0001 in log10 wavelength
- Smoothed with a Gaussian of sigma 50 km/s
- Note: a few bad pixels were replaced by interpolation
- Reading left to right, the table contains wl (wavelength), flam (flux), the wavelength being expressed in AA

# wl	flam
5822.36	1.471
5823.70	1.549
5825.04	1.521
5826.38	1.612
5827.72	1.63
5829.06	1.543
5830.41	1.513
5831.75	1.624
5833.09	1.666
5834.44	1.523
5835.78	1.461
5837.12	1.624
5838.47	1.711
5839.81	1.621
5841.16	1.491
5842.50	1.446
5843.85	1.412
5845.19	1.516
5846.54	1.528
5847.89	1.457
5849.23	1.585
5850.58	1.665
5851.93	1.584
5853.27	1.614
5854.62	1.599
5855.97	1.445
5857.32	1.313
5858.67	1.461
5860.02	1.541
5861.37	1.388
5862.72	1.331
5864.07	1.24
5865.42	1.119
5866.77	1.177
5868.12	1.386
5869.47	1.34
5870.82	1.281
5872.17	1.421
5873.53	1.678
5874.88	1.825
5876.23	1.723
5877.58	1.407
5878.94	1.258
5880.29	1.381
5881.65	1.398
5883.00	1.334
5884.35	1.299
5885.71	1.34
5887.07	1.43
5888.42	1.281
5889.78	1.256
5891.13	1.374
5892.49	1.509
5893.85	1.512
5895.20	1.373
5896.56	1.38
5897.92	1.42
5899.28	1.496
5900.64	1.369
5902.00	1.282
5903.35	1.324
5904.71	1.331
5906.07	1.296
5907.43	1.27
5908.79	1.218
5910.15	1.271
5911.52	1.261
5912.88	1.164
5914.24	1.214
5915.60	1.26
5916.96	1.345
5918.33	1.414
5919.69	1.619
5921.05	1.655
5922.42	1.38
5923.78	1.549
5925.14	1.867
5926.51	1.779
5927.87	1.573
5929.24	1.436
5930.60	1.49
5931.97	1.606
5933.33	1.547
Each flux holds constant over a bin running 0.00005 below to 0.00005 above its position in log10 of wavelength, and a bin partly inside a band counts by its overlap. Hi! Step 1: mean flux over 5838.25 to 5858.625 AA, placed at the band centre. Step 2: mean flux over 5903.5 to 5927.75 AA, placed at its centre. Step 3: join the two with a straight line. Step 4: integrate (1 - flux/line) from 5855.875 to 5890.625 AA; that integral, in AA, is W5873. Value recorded 2.3 AA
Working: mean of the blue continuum 1.53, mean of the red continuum 1.41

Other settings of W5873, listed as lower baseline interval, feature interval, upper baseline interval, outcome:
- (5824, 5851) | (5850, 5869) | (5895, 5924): 1.01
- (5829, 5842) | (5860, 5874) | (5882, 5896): 1.10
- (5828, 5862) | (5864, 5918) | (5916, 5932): 6.53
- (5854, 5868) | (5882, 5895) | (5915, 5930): 0.62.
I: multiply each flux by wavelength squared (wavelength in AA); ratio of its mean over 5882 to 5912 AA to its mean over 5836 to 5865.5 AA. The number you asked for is 0.9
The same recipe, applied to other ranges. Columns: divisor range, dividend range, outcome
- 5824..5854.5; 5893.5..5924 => 0.89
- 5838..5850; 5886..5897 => 0.92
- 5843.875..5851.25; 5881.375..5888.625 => 0.89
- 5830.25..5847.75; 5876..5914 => 0.89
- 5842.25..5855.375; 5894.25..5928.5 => 0.93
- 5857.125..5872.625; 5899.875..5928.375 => 1.07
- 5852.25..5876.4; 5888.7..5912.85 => 0.95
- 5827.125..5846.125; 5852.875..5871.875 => 0.89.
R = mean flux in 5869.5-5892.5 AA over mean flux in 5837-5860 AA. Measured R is 0.9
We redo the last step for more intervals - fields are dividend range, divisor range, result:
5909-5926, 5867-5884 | 0.98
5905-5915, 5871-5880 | 0.81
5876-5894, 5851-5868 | 0.98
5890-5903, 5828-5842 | 0.89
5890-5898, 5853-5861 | 0.96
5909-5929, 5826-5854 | 0.93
